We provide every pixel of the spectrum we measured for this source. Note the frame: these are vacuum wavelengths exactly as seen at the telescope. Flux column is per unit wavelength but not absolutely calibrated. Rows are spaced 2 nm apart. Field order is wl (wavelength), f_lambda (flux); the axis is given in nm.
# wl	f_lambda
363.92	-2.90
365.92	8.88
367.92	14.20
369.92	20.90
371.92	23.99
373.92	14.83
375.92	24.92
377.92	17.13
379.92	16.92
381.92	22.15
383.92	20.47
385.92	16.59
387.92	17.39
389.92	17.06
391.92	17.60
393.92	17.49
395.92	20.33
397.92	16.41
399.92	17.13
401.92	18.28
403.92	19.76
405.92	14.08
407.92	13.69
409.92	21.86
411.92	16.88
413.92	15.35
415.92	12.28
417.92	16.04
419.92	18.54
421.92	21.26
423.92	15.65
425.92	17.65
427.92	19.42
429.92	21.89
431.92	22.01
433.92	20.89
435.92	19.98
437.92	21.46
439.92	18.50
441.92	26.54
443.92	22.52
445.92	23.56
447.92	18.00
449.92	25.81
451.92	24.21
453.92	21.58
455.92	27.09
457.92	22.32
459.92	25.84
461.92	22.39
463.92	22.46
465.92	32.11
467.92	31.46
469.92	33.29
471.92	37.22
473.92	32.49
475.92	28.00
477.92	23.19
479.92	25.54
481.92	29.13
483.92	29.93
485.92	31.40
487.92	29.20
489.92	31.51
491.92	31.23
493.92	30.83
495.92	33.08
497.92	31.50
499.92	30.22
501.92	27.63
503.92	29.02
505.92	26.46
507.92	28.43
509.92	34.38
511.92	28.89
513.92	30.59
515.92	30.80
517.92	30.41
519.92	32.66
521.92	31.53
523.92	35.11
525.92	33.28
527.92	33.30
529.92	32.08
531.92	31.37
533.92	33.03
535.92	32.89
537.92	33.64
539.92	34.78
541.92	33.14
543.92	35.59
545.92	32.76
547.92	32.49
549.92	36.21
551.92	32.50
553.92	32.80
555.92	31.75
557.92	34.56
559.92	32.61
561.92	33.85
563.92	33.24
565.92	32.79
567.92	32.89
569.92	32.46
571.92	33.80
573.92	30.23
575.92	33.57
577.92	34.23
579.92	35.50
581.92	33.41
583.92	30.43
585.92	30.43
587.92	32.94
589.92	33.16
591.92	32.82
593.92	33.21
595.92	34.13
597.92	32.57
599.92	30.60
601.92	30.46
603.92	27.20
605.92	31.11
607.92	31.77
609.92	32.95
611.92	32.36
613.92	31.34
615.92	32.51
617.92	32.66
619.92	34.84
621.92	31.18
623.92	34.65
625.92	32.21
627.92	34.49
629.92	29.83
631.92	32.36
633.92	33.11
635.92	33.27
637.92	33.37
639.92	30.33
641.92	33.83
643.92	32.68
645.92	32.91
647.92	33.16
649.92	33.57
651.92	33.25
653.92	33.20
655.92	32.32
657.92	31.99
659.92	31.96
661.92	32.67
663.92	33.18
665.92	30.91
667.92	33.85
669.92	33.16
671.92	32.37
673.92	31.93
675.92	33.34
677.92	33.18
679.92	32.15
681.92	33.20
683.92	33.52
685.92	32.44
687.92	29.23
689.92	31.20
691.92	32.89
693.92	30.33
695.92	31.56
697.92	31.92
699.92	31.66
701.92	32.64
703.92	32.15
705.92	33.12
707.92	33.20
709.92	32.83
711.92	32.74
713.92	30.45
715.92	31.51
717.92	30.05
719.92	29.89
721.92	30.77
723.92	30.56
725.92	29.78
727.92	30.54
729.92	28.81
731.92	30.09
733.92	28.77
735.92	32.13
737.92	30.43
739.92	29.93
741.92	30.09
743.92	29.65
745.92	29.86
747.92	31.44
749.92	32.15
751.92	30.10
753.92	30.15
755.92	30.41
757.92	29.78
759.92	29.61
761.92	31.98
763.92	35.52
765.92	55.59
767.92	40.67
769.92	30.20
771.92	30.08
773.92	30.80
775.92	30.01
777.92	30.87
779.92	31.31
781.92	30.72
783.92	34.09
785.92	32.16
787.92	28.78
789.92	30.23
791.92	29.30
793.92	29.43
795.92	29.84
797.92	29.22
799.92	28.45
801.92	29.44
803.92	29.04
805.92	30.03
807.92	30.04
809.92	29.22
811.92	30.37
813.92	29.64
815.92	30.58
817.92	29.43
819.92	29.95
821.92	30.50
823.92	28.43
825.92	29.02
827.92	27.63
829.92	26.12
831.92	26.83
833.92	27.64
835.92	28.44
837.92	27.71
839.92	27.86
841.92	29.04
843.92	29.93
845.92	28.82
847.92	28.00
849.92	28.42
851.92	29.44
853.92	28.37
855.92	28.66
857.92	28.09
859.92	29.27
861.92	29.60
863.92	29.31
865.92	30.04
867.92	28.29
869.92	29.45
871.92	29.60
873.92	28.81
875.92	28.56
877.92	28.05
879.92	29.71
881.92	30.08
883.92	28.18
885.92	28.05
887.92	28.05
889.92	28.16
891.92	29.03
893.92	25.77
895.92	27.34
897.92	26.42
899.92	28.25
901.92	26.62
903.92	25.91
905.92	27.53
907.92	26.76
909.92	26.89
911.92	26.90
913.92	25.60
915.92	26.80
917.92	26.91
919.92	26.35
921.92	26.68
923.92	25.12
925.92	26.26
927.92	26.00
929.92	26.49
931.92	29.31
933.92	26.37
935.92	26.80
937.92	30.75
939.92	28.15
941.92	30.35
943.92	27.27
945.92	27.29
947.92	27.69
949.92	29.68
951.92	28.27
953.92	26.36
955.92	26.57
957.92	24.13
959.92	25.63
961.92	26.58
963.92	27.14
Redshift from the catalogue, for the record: 0.17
